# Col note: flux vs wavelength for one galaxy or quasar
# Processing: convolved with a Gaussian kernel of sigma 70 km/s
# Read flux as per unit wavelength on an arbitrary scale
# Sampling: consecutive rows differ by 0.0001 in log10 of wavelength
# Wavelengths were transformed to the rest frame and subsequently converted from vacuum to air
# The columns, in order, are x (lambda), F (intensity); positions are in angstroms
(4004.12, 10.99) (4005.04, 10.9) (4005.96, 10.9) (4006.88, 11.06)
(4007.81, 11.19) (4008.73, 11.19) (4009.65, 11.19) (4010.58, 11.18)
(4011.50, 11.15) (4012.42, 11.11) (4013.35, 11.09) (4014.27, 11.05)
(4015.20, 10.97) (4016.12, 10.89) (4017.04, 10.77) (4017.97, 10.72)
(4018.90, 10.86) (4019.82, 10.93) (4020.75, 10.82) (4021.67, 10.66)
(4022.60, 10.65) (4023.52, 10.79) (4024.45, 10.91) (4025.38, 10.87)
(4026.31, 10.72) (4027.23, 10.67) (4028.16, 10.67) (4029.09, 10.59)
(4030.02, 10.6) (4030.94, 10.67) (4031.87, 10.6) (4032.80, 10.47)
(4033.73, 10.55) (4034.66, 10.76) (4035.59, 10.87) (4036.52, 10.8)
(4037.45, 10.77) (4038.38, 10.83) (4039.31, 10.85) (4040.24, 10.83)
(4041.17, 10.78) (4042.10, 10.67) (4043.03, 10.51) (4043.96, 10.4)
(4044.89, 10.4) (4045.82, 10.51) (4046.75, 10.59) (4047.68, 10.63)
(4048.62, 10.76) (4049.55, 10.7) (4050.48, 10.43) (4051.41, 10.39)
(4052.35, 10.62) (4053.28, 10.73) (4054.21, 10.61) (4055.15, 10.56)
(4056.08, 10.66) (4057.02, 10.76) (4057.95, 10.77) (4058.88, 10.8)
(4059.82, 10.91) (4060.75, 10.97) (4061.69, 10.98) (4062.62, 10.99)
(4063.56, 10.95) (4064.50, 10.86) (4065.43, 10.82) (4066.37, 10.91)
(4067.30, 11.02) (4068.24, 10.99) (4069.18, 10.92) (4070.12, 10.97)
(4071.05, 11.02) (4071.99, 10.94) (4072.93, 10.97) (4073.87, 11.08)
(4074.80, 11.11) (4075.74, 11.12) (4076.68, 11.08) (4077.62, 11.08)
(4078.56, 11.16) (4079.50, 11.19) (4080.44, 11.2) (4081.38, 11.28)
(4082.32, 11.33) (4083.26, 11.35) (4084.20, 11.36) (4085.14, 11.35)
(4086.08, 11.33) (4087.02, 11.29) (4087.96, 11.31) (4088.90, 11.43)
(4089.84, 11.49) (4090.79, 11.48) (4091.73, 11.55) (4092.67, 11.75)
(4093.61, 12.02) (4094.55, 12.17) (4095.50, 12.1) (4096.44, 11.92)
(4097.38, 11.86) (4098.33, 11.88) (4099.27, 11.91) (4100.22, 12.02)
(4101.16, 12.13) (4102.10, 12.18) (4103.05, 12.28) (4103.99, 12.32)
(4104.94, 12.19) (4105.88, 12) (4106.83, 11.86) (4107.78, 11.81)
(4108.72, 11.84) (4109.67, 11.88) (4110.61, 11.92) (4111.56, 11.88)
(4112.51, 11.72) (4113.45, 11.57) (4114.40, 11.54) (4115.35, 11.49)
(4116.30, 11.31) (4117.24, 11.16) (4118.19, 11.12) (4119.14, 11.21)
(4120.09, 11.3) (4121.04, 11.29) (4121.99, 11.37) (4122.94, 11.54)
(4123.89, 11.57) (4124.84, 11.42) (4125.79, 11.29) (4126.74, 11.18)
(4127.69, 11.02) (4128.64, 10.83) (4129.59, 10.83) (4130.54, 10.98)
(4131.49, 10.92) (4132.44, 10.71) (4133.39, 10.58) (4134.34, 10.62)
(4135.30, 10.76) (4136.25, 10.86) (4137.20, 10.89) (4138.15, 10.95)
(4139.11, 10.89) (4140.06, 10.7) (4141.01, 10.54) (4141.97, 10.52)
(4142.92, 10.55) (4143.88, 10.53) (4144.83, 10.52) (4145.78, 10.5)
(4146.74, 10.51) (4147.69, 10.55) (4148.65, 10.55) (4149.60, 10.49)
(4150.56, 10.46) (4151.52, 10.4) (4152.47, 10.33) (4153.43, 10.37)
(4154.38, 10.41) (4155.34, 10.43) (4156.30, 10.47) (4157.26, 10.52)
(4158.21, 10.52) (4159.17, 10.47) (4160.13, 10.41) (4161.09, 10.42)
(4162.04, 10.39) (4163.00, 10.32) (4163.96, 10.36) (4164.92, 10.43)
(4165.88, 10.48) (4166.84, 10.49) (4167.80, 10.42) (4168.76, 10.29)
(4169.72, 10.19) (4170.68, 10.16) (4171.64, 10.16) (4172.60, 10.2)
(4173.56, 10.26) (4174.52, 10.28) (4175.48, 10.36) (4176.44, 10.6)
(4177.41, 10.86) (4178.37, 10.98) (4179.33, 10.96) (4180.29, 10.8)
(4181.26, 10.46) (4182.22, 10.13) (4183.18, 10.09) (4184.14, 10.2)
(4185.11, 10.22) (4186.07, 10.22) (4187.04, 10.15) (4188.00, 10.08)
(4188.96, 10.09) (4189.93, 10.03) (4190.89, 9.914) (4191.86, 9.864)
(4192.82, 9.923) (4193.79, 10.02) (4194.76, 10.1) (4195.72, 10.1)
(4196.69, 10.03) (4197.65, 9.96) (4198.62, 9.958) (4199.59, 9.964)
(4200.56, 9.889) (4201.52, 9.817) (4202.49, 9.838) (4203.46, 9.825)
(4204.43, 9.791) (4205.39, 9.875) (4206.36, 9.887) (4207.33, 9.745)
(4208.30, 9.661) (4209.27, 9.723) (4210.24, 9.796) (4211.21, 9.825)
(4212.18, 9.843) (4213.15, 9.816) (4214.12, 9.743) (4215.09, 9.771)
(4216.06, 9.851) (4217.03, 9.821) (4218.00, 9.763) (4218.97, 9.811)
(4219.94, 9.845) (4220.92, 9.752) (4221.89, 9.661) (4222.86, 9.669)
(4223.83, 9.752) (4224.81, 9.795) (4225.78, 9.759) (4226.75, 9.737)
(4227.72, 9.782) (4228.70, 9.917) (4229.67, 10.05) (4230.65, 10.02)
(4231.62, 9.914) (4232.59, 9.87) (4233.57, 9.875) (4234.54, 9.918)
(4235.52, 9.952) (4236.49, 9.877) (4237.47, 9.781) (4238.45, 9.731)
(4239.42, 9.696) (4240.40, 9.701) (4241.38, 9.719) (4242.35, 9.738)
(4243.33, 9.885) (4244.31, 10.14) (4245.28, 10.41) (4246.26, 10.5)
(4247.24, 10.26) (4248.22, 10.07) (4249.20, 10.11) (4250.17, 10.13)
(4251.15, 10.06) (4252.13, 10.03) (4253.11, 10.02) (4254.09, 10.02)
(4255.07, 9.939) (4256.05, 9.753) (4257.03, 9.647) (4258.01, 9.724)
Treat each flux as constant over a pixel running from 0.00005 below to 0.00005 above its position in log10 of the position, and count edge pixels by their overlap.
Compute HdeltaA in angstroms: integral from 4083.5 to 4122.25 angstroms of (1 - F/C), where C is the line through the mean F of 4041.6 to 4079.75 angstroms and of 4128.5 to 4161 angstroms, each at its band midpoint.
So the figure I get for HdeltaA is -3.6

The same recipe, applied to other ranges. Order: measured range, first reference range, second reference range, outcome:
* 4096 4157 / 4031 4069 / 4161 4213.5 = -4.5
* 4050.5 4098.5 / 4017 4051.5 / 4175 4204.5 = -2.7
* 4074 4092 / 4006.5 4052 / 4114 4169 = -0.9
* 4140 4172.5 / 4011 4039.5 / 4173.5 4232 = -0.7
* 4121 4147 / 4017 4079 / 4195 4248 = -1.4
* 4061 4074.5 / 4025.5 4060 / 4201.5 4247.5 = -0.5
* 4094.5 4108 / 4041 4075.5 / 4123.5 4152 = -1.6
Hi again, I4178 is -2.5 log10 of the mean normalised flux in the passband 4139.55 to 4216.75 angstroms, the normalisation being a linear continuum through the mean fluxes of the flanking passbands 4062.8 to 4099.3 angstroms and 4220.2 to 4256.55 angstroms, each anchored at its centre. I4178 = 0.02 mag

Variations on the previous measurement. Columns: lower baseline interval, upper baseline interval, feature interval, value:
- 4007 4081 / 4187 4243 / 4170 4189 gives -0.03 mag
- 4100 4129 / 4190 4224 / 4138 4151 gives 0.05 mag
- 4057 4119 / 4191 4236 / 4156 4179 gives 0.00 mag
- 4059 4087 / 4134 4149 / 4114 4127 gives -0.05 mag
